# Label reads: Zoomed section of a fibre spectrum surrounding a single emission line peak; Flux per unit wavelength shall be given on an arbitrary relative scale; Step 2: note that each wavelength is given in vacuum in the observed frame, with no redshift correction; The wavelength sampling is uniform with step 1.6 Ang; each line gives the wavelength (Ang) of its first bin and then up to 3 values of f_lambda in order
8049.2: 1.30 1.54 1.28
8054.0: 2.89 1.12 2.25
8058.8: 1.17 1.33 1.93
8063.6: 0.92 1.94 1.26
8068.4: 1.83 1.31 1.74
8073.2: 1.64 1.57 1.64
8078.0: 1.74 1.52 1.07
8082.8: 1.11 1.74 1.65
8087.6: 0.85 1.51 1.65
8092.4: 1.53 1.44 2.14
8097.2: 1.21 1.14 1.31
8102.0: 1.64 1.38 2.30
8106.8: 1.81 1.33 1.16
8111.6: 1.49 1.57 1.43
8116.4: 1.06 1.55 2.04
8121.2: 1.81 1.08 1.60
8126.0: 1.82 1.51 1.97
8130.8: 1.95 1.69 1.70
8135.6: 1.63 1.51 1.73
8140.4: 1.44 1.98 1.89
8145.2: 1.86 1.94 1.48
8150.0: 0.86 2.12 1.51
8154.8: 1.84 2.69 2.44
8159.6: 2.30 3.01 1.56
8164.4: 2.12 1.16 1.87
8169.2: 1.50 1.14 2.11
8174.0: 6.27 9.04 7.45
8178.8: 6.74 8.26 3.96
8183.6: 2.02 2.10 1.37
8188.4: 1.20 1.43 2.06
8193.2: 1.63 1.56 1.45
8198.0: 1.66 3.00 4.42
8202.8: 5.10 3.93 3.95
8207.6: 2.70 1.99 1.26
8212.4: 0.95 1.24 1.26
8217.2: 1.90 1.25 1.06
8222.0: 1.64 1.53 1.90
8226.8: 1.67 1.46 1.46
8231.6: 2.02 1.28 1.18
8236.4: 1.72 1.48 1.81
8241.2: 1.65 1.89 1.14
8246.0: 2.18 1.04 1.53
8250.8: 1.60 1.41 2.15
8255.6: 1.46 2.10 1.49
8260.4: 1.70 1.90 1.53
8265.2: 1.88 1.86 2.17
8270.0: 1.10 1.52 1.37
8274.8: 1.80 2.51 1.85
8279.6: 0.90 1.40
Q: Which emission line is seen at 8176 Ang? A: H-alpha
